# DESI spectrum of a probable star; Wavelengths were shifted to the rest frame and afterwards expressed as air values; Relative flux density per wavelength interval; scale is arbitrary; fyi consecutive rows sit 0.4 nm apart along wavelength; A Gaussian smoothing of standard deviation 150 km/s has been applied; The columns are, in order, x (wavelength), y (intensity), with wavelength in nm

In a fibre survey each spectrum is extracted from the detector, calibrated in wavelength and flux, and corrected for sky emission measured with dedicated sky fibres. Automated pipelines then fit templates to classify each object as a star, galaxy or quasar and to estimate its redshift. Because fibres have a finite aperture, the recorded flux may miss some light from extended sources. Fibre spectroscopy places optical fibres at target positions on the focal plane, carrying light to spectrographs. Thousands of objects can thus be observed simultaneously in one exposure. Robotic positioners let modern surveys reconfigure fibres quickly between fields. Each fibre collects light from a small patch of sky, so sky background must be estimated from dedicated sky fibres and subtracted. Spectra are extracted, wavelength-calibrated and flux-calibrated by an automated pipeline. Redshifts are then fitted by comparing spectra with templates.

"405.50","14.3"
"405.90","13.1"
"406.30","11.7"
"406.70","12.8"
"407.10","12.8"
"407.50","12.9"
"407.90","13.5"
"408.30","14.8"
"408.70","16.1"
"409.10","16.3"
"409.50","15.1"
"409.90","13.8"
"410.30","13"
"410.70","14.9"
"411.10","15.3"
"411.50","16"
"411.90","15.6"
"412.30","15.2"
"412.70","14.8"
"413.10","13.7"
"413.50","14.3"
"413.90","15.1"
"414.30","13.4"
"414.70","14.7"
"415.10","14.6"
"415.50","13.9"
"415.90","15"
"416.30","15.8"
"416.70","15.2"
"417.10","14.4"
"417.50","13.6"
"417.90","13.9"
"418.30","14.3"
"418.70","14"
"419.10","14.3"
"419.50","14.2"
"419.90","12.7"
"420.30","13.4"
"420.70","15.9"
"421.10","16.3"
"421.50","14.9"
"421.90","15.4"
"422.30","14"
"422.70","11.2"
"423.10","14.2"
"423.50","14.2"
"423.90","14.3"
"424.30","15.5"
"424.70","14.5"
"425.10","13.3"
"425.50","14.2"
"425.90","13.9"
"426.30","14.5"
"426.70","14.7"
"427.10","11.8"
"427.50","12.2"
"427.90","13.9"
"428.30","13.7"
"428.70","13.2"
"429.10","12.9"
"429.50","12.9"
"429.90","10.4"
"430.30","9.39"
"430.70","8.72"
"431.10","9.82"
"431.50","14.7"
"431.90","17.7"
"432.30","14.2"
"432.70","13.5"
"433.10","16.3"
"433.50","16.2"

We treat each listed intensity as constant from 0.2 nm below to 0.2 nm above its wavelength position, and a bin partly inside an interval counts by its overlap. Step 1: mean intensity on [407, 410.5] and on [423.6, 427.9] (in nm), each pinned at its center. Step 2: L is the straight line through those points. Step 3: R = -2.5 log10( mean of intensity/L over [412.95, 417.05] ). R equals -0.03 mag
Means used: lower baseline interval 14.3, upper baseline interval 13.9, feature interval 14.6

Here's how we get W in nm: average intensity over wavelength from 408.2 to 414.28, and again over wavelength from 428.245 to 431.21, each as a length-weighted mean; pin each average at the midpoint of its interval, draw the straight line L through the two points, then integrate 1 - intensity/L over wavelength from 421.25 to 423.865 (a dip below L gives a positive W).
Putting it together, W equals -0.28 nm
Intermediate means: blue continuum 14.9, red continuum 11.3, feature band 14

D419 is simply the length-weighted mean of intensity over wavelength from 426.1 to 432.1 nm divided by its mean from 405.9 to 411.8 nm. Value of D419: 0.89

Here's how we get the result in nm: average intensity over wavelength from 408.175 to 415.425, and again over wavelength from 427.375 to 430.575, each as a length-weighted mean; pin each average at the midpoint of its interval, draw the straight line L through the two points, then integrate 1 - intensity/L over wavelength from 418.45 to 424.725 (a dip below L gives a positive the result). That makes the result -0.46 nm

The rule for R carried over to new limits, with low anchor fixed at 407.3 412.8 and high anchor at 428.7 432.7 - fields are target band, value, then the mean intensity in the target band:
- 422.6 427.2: -0.07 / 14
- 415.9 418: -0.05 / 14.7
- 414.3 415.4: -0.01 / 14.4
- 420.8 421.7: -0.16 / 15.6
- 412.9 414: 0.01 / 14.3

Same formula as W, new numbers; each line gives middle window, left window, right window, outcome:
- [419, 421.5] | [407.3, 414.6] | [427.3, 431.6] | -0.232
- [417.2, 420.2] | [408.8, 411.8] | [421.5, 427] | 0.126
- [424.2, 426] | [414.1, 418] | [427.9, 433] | -0.116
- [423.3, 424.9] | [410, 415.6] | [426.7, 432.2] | -0.174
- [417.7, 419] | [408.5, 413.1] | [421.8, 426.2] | 0.034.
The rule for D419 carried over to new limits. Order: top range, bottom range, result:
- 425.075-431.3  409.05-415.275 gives 0.85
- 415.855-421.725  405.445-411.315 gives 1.04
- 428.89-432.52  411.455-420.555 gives 0.85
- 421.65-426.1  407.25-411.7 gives 0.96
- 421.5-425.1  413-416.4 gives 0.98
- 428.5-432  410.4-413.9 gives 0.81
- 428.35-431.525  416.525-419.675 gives 0.80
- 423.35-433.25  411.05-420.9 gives 0.92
